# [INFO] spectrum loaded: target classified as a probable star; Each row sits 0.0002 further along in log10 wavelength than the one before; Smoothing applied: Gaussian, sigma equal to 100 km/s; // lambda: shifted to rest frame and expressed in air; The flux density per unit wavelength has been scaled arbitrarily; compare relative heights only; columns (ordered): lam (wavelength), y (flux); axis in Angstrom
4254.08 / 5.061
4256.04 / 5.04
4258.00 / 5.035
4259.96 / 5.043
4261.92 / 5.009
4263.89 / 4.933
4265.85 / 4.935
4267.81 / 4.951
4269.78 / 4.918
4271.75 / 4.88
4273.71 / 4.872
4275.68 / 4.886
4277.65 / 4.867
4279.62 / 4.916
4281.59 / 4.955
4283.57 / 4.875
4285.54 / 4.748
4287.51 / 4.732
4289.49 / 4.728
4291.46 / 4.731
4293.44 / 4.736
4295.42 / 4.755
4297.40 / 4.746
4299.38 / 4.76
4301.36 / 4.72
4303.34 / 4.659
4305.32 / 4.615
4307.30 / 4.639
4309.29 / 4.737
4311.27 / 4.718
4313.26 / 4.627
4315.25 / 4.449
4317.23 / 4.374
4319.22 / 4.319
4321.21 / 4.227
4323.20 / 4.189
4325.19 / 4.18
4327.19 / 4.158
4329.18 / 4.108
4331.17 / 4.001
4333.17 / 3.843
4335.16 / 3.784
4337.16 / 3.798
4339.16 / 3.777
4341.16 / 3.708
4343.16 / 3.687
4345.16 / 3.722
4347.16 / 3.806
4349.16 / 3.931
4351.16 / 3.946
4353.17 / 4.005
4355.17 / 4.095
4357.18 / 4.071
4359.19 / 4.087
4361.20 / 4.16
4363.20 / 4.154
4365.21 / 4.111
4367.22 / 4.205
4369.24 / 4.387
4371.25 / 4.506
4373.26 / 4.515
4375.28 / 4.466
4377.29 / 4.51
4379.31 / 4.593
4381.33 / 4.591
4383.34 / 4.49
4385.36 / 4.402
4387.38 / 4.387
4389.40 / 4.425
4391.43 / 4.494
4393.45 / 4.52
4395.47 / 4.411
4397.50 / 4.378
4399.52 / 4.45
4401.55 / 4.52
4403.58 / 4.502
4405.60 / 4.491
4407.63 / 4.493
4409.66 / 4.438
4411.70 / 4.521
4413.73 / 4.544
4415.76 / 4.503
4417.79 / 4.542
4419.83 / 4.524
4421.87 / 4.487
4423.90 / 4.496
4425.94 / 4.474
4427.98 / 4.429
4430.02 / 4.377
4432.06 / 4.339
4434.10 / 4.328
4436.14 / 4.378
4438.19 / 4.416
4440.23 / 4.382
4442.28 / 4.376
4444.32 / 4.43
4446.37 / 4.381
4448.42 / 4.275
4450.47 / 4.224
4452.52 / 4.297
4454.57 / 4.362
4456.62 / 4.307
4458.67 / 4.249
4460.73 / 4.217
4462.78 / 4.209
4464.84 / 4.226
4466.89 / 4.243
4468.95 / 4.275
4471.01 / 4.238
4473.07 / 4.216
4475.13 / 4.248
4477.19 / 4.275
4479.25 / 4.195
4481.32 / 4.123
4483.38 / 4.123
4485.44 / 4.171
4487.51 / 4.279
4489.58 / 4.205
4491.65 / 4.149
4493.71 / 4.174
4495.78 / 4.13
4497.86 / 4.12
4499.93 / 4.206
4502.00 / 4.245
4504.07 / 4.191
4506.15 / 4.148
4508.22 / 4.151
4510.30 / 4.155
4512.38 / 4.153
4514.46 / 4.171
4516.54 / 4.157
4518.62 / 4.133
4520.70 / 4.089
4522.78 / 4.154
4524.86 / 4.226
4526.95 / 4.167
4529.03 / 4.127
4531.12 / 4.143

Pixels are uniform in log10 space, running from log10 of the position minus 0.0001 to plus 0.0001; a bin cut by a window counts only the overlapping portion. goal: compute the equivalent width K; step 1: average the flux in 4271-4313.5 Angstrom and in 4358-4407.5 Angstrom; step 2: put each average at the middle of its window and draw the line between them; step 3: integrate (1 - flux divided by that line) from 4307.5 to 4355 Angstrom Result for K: 5.3 Angstrom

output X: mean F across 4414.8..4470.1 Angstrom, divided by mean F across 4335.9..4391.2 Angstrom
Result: 1.05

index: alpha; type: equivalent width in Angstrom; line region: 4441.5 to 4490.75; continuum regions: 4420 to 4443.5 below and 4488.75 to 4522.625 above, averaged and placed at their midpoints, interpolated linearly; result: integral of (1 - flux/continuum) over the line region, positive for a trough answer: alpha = 0.5 Angstrom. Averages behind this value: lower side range 4.41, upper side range 4.16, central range 4.25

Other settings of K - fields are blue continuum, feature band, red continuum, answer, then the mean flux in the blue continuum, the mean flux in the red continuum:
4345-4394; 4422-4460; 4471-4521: -1.3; 4.27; 4.18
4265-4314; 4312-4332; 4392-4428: 1.9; 4.79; 4.49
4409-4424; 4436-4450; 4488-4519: 0.1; 4.51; 4.17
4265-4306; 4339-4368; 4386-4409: 4.0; 4.81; 4.46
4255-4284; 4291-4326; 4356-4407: 1.4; 4.94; 4.39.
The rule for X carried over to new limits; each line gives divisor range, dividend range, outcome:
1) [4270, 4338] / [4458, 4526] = 0.92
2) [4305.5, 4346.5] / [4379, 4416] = 1.08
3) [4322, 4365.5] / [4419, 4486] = 1.09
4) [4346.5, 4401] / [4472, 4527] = 0.97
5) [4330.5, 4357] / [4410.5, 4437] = 1.16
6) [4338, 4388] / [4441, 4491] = 1.02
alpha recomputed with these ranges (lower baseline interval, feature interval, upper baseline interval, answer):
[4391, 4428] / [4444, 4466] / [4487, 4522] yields 0.3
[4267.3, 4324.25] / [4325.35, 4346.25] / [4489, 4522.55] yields 3.3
